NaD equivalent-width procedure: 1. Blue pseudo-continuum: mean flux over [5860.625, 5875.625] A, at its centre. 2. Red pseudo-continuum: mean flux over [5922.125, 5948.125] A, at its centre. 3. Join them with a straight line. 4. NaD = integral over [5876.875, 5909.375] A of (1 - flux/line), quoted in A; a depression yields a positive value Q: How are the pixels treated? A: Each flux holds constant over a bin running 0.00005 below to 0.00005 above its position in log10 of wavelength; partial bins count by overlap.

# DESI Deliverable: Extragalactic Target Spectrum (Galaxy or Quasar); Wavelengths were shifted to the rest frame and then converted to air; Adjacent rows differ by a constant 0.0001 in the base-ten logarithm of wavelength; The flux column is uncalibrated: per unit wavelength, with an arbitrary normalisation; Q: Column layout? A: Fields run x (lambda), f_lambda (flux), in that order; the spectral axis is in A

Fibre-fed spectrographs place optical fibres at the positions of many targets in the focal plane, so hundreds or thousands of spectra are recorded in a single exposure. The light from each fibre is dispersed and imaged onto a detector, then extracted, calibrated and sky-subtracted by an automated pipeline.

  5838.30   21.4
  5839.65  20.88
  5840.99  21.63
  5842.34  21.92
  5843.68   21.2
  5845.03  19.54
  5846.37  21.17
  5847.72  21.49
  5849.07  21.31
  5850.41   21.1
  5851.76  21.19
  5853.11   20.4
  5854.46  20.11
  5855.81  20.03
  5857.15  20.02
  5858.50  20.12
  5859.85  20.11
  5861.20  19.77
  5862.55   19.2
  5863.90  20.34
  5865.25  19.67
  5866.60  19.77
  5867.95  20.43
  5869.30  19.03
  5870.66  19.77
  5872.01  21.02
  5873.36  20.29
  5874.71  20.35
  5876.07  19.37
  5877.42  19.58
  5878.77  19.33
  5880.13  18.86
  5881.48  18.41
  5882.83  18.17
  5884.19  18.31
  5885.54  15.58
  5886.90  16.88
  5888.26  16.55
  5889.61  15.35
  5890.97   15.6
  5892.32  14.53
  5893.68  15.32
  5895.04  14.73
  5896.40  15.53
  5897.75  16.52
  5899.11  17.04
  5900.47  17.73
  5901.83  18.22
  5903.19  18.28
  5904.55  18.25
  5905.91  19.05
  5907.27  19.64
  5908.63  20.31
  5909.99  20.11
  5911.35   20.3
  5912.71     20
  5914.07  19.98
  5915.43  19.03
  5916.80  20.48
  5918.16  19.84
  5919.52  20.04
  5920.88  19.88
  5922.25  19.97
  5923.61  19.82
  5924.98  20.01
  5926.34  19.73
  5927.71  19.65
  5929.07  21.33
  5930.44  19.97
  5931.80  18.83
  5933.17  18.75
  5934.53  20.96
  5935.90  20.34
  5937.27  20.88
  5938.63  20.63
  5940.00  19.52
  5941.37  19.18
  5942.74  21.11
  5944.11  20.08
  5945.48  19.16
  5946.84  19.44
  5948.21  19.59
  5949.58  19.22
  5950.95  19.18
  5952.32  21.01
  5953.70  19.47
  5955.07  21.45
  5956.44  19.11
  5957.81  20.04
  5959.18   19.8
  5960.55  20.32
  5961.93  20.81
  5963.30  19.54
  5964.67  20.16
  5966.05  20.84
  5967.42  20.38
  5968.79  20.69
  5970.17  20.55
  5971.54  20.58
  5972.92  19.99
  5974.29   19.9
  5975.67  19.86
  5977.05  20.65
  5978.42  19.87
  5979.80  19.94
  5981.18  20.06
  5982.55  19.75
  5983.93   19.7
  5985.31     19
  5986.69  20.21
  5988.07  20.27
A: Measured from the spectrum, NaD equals 4.2 A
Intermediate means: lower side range 20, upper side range 20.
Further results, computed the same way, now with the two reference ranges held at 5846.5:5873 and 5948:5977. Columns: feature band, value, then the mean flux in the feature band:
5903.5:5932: 0.5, 19.8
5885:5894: 2.0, 15.7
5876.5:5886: 0.9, 18.4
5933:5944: 0.0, 20.2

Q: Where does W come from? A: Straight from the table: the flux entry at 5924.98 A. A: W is 20.01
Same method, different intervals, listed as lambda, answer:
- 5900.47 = 17.73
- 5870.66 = 19.77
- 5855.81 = 20.03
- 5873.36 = 20.29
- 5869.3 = 19.03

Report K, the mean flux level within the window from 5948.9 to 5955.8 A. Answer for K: 20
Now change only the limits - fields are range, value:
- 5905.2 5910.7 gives 19.8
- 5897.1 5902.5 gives 17.4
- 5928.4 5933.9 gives 19.7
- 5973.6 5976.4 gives 19.9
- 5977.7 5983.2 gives 19.9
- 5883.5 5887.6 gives 16.9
